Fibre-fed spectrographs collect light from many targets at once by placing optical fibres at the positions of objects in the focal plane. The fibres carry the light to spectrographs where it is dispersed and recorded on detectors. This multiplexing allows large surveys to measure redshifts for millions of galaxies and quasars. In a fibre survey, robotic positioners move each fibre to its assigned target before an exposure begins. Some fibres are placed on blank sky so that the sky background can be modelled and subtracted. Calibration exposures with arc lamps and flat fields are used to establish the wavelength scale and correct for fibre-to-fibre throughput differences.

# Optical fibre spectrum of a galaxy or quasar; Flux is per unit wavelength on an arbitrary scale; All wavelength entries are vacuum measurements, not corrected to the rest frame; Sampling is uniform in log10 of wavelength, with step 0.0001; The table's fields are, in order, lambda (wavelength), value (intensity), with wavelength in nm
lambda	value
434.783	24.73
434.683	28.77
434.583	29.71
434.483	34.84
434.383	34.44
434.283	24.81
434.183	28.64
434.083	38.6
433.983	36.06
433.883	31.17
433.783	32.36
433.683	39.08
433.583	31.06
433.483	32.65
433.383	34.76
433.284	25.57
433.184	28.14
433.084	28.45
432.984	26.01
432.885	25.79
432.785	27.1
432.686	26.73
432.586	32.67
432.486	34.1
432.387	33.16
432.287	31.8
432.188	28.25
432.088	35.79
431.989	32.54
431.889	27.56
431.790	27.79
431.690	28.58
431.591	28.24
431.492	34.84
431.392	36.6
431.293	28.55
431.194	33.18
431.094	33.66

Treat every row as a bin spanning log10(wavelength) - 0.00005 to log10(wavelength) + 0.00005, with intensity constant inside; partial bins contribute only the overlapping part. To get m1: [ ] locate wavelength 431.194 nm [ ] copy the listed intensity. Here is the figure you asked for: 33.18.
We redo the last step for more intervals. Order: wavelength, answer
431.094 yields 33.66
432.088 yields 35.79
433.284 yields 25.57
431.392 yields 36.6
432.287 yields 31.8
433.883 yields 31.17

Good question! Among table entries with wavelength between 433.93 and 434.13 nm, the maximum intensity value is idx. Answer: 38.6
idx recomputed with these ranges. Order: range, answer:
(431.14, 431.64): 36.6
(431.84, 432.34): 35.79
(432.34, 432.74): 34.1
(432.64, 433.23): 28.45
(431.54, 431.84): 28.58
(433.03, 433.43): 34.76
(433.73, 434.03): 36.06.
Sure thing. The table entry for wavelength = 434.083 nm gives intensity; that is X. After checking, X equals 38.6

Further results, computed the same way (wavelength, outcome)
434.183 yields 28.64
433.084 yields 28.45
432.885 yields 25.79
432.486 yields 34.1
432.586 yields 32.67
